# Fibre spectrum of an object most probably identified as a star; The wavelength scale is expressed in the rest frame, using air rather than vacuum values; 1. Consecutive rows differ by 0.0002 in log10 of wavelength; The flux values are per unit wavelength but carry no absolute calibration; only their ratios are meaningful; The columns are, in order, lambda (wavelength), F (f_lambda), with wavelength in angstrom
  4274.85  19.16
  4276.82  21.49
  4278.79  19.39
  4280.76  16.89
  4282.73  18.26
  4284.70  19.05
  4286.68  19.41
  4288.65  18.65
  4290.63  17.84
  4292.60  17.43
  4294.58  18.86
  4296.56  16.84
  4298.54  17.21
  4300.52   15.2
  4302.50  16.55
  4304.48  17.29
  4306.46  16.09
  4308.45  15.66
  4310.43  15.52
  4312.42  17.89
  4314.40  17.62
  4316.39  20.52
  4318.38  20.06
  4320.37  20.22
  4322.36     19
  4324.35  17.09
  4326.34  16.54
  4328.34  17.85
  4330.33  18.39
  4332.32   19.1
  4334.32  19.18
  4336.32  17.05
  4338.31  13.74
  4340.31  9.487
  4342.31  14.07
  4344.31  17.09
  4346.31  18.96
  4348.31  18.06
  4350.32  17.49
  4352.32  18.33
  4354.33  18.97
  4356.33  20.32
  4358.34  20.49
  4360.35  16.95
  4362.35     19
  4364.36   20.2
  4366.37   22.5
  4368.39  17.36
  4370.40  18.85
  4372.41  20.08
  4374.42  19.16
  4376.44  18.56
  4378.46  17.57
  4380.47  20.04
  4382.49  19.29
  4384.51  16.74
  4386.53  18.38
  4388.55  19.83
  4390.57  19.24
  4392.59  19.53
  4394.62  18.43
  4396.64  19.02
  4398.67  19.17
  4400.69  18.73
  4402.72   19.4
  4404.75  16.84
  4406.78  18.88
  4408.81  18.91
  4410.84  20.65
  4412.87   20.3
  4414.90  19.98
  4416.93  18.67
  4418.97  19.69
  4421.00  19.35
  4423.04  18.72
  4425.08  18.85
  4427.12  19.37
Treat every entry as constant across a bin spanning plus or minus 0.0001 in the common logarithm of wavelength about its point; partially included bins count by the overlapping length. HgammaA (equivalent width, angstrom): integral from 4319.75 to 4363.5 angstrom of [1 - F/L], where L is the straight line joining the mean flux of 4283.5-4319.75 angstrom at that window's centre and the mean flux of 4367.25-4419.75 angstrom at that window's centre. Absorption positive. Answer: 1.56 angstrom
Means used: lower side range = 17.7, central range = 17.6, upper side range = 19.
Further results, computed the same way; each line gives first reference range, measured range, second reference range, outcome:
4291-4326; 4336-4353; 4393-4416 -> 2.08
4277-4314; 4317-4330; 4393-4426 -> -0.43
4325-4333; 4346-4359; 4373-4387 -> -0.49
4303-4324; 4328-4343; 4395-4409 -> 1.69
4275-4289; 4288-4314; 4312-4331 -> 2.51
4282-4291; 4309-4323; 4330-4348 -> -0.99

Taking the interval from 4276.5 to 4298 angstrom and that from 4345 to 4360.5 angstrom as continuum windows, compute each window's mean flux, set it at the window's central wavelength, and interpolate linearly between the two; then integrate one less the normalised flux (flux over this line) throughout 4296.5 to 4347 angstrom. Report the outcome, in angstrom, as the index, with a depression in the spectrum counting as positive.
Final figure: 4.1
